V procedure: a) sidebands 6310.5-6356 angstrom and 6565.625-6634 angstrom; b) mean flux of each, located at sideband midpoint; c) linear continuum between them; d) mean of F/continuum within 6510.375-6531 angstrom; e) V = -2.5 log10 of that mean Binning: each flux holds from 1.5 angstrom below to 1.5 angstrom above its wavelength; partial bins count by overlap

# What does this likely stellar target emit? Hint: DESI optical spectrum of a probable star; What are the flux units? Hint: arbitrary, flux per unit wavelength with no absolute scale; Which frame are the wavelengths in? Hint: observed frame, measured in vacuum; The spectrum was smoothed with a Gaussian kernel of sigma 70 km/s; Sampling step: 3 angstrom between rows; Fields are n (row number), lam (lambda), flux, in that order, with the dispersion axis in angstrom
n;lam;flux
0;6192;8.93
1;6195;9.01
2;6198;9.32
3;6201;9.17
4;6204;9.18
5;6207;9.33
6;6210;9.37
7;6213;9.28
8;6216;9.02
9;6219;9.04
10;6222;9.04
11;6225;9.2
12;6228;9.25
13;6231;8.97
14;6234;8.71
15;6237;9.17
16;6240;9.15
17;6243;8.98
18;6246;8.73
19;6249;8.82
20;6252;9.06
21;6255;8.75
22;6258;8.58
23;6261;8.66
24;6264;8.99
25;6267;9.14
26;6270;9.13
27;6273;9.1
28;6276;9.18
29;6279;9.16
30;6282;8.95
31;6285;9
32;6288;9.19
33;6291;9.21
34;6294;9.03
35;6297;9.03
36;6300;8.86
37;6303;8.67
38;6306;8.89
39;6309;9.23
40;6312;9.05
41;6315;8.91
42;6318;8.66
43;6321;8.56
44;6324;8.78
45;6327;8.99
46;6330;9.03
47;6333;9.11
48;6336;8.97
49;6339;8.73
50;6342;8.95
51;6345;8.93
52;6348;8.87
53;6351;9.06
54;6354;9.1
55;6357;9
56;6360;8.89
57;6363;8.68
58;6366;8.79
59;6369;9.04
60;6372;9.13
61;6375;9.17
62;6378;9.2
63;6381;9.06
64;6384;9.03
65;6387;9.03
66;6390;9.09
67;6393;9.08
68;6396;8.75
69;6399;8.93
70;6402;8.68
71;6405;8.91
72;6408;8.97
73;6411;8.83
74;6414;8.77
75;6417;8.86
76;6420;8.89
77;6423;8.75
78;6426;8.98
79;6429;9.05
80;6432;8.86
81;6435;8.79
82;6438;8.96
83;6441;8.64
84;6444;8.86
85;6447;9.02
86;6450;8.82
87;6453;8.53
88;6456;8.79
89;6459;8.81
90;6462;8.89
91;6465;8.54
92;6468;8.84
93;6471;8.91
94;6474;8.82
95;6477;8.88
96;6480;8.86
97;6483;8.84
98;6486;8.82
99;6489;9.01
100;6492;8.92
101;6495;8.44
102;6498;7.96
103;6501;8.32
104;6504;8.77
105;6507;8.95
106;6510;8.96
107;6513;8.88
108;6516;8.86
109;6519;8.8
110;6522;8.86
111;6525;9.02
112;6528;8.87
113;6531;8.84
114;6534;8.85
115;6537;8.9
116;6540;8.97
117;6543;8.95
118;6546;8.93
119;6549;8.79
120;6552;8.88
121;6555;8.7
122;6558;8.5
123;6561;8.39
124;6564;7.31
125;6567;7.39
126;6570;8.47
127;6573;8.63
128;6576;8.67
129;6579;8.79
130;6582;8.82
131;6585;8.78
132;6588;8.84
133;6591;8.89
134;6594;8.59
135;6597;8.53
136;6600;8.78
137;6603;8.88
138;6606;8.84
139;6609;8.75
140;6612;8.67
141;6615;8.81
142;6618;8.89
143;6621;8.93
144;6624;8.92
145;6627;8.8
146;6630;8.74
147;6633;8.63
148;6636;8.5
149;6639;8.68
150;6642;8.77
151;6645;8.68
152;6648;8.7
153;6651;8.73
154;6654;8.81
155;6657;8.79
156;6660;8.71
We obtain -0.015 mag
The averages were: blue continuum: 8.91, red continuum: 8.7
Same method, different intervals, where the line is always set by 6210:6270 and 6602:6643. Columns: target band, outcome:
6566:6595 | 0.02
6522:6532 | -0.01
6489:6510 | 0.03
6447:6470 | 0.01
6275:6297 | -0.02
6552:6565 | 0.06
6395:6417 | 0.01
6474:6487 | 0.00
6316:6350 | 0.01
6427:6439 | 0.00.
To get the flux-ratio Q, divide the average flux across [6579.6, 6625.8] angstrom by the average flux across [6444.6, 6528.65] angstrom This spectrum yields 1.00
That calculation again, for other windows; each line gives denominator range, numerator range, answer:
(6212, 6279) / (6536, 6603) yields 0.96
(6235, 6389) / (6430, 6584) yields 0.97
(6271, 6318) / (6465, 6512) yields 0.97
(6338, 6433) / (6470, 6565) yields 0.98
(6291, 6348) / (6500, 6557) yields 0.99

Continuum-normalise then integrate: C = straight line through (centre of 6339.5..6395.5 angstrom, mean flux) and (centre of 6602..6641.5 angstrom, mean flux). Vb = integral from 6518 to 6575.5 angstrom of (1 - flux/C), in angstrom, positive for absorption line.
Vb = 1.3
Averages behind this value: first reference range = 9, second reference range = 8.77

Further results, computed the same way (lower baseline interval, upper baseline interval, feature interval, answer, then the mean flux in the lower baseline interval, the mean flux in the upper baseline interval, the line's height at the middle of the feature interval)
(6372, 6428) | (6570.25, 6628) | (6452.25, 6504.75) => 0.94 angstrom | 8.95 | 8.77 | 8.88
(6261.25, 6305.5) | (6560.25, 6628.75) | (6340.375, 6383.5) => -0.30 angstrom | 9.03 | 8.63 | 8.93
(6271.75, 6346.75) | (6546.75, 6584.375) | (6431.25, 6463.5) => -0.44 angstrom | 8.97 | 8.46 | 8.69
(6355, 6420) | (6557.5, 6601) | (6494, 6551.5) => -1.11 angstrom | 8.95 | 8.49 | 8.62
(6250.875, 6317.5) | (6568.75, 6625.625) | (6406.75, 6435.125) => 0.03 angstrom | 8.98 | 8.76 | 8.89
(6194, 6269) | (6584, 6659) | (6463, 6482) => 0.11 angstrom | 9.04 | 8.76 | 8.86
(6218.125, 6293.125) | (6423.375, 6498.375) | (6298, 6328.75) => 0.29 angstrom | 9.01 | 8.81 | 8.95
